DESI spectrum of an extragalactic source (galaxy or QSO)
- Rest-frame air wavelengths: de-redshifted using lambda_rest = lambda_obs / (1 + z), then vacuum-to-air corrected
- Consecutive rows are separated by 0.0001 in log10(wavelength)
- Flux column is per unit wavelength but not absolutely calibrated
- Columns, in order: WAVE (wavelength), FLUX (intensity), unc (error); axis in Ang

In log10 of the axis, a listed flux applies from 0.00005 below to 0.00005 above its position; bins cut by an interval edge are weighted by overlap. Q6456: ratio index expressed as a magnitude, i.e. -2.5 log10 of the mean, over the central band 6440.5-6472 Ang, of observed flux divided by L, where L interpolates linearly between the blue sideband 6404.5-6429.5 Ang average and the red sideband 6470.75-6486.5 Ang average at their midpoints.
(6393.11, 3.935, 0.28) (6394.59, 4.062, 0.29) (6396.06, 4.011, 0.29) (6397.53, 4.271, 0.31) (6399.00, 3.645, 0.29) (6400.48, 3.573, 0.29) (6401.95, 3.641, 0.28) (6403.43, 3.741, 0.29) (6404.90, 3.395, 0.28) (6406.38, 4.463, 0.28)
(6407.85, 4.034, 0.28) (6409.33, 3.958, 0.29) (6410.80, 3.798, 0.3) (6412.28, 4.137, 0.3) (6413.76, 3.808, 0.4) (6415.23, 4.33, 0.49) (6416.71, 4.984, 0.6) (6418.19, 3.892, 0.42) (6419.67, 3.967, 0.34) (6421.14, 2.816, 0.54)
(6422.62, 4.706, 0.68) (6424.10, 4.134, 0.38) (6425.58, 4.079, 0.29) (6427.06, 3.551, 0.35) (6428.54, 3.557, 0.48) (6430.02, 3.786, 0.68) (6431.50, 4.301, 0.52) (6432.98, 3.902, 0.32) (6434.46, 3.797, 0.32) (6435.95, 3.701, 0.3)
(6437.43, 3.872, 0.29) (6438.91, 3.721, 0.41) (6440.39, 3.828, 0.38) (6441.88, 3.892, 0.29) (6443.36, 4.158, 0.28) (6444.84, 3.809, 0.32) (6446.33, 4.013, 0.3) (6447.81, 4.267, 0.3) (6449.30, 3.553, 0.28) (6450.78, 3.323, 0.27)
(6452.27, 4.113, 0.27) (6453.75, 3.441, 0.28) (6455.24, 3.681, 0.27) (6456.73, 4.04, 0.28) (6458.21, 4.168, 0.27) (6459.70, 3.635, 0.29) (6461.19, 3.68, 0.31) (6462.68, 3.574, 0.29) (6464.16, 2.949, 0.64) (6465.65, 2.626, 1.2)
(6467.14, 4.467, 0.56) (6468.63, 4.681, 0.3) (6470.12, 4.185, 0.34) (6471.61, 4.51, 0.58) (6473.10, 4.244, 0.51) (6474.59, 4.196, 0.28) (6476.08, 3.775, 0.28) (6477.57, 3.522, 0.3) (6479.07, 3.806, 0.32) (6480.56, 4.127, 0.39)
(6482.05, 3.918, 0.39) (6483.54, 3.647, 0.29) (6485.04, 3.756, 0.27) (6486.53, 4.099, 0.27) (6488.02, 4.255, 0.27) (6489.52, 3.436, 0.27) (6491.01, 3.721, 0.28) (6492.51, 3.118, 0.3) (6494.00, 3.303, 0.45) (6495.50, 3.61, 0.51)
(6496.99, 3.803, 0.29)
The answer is 0.036 mag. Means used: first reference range 3.98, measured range 3.84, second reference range 3.96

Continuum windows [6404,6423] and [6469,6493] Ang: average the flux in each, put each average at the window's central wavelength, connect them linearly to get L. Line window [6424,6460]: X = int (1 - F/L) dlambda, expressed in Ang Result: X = 1.1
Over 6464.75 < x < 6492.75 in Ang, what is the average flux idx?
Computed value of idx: 3.91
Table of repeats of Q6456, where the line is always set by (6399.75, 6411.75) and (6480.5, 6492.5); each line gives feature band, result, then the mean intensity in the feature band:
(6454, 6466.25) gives 0.08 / 3.55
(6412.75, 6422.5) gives -0.05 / 4.02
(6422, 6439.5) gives -0.03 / 3.92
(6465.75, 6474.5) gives -0.12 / 4.27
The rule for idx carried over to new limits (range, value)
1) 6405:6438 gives 3.97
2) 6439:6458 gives 3.85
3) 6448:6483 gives 3.84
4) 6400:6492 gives 3.88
